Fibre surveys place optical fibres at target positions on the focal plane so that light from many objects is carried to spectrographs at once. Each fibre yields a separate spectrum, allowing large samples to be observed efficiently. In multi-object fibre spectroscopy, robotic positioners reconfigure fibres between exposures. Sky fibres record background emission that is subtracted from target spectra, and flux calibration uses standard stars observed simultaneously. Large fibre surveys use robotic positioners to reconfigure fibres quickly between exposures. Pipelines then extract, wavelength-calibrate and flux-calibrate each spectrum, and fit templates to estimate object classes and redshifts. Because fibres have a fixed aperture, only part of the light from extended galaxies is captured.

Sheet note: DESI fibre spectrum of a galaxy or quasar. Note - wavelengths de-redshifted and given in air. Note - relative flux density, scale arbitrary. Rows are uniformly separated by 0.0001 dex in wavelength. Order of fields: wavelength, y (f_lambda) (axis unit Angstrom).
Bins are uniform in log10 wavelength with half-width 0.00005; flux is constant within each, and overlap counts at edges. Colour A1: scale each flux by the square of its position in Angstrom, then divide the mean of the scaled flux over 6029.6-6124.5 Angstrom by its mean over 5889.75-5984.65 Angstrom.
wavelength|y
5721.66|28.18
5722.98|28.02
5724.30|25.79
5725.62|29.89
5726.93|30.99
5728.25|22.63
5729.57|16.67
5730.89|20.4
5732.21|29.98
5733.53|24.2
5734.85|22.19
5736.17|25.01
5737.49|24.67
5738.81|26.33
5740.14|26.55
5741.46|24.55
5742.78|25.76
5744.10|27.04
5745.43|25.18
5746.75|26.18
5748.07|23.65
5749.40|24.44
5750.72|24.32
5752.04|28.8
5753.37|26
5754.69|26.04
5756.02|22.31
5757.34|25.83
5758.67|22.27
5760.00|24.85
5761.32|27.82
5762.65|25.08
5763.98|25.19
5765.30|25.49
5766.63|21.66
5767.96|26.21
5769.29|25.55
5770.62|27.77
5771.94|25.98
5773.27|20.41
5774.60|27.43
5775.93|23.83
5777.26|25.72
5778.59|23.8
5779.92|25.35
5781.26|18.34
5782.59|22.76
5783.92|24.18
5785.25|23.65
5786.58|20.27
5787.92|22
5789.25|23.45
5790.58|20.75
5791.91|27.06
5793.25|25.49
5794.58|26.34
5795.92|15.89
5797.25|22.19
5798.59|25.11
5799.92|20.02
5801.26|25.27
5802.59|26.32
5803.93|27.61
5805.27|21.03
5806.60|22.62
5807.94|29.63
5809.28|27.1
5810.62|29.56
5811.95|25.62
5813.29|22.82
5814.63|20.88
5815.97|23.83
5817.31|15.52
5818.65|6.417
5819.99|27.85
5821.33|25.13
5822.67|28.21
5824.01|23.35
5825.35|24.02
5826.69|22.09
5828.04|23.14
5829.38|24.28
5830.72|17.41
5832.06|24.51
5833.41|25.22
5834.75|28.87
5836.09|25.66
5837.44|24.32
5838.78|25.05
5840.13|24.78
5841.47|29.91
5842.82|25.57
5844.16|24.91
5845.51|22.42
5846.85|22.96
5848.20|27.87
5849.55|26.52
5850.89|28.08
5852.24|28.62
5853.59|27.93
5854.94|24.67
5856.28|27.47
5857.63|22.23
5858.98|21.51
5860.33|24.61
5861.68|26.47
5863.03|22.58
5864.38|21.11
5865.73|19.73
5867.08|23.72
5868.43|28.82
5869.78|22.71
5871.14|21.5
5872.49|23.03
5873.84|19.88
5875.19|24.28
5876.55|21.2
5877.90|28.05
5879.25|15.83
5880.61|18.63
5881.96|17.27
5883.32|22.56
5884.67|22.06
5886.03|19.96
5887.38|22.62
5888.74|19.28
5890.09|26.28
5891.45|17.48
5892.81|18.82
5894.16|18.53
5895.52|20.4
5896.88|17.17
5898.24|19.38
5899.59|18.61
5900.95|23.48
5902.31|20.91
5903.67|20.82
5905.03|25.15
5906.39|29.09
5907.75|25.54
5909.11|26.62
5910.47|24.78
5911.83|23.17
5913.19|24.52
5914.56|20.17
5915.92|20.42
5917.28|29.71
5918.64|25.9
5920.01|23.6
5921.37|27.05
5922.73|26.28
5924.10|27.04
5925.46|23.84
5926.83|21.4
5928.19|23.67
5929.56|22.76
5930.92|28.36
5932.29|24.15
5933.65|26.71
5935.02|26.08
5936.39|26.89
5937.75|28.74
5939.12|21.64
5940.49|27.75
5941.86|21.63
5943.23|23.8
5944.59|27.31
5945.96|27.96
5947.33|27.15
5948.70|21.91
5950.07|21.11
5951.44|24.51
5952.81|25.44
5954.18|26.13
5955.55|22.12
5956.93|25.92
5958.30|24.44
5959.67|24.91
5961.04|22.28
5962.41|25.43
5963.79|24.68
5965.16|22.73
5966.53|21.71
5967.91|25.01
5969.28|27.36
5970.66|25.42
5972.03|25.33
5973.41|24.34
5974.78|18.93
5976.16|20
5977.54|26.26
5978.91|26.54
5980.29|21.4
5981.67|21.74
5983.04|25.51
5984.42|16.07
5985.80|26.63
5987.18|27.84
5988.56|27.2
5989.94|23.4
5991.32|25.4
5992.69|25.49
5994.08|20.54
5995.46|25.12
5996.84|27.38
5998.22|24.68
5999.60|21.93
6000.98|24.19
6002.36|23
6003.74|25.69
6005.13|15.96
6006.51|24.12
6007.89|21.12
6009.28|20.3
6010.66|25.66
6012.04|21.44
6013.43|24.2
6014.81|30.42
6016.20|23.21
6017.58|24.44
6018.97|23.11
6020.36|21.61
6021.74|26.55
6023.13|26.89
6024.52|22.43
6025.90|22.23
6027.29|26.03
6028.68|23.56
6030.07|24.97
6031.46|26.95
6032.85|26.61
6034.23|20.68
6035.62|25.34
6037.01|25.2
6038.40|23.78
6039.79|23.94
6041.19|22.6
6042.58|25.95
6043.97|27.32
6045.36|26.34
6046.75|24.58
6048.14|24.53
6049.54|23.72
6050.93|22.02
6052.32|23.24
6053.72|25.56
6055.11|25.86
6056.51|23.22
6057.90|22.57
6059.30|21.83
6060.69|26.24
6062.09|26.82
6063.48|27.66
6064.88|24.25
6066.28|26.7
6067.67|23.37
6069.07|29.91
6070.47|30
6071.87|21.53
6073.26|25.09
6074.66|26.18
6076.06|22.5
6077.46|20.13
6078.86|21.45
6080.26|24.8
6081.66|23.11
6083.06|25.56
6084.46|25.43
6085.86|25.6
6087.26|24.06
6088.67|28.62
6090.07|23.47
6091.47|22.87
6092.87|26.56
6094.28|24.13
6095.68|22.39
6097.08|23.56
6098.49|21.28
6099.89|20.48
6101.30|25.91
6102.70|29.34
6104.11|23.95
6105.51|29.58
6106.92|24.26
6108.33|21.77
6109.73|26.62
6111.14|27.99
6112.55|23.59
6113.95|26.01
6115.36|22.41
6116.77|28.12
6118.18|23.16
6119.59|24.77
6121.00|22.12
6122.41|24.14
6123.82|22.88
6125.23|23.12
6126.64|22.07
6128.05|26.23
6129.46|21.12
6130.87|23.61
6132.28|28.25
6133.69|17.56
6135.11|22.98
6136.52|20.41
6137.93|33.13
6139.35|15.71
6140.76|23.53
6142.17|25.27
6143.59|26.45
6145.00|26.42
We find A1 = 1.08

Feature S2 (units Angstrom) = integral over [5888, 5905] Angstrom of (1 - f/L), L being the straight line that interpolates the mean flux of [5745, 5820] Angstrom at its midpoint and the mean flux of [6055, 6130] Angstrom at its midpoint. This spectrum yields 2.72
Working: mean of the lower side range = 23.9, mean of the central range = 20.3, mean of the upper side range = 24.6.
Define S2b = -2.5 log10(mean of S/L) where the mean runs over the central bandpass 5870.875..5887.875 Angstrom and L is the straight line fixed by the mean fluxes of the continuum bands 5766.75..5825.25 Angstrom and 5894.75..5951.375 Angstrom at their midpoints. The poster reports 0.13 mag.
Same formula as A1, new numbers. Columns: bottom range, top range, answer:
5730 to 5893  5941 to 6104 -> 1.09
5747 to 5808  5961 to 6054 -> 1.07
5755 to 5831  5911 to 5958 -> 1.10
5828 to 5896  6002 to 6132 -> 1.12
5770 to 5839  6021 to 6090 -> 1.14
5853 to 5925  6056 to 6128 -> 1.15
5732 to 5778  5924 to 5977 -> 1.04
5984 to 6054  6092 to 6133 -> 1.04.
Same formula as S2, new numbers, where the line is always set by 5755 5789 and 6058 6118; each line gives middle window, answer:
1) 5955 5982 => 0.8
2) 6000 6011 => 1.0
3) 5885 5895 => 1.6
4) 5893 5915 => 1.9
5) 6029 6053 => 0.2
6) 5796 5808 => 0.2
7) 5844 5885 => 1.4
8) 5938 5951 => 0.0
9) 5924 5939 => -0.4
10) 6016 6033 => 0.2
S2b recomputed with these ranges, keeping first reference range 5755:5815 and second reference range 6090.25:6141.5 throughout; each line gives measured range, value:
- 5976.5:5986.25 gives 0.04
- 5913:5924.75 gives -0.04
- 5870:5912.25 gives 0.12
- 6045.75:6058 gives 0.00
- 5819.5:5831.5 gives 0.01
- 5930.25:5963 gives -0.04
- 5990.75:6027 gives 0.02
